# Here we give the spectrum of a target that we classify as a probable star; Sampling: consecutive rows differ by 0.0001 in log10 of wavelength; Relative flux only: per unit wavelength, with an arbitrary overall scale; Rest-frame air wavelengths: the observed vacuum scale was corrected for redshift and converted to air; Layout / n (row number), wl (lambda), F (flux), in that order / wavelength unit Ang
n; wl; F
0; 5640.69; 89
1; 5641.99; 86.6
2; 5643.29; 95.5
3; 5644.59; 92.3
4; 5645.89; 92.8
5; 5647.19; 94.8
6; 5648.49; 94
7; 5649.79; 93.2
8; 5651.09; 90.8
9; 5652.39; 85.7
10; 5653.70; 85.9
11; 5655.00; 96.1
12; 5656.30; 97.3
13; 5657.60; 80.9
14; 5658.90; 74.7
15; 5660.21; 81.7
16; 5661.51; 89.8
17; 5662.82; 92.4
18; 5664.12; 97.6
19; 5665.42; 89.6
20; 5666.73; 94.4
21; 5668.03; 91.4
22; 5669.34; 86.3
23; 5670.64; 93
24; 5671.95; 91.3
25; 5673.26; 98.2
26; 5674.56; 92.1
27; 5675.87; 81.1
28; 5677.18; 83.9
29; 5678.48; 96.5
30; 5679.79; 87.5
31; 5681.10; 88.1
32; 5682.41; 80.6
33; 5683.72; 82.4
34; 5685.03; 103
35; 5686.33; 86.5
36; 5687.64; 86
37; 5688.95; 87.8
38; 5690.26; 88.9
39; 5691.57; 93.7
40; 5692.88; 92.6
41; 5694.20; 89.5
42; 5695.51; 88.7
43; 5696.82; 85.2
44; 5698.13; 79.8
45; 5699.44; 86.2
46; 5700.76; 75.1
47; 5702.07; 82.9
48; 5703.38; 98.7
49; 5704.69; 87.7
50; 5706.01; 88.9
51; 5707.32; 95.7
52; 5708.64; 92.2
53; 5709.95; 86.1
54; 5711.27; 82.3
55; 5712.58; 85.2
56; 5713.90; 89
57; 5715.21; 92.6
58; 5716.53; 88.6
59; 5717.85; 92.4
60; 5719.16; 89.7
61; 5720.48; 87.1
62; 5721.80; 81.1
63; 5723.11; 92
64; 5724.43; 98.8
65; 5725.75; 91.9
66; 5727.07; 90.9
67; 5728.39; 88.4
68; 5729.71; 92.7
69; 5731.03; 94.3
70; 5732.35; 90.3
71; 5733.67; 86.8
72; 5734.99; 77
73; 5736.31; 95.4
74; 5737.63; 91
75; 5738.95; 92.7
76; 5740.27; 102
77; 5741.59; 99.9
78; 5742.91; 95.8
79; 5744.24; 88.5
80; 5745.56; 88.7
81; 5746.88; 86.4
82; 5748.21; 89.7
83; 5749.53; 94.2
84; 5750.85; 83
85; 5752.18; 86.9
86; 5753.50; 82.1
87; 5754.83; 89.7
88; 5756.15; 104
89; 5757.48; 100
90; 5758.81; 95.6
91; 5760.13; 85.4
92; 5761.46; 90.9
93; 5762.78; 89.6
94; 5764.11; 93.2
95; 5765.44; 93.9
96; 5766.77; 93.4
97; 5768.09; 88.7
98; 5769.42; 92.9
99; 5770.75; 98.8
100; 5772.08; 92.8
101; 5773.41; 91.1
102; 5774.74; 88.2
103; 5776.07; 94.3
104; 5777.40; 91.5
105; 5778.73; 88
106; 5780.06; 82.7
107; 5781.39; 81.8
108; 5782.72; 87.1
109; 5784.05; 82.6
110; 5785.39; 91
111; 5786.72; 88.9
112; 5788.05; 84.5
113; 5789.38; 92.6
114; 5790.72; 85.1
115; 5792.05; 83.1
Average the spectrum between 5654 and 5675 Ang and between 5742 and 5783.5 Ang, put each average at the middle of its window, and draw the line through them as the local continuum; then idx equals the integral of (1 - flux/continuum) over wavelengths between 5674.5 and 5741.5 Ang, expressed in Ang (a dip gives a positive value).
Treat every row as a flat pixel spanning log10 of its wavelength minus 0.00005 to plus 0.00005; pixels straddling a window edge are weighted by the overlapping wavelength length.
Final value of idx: 1.0 Ang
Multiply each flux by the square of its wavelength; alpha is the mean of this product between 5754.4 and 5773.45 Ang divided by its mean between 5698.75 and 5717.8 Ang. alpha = 1.08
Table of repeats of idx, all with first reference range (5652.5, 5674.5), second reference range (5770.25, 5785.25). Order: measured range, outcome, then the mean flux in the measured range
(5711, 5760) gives -0.78 Ang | 90.7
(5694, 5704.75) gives 0.47 Ang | 85.8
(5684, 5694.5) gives -0.12 Ang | 90.7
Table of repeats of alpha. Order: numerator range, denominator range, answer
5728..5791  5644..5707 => 1.05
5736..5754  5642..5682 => 1.04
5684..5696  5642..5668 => 1.01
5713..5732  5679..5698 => 1.04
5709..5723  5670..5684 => 1.00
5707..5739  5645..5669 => 1.02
